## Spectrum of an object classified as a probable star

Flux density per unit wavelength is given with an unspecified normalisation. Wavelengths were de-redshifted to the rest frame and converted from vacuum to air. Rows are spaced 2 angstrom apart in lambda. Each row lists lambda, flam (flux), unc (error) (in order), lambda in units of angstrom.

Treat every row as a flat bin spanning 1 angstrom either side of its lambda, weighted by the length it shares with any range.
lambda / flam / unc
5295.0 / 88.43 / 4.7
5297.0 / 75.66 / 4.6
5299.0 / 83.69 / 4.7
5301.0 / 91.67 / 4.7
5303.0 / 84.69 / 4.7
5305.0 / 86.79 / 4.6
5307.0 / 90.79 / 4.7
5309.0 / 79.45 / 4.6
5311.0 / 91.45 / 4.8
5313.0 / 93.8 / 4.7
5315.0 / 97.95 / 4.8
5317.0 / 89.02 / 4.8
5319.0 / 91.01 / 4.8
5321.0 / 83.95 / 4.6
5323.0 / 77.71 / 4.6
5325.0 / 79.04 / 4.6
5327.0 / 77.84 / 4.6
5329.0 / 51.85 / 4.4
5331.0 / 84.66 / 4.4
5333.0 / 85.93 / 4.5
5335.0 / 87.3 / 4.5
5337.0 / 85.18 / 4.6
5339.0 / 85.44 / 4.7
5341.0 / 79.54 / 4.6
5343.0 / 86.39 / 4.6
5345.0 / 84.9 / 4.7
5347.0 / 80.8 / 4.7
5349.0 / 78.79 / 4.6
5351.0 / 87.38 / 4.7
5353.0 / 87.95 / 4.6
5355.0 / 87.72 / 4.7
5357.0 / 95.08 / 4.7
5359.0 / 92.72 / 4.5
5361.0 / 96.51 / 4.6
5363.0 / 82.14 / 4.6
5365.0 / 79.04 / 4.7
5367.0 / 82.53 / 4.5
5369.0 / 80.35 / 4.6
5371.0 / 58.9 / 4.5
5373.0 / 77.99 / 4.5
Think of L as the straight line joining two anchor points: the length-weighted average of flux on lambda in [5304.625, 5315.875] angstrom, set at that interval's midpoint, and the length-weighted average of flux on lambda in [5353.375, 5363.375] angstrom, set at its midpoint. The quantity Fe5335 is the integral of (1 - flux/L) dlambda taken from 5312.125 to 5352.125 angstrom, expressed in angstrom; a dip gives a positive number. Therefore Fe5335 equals 3.2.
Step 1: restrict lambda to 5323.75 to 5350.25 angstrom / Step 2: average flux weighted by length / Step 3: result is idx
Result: 80.6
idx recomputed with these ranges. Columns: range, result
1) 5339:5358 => 85.4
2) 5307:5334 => 83.6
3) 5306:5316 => 90.7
